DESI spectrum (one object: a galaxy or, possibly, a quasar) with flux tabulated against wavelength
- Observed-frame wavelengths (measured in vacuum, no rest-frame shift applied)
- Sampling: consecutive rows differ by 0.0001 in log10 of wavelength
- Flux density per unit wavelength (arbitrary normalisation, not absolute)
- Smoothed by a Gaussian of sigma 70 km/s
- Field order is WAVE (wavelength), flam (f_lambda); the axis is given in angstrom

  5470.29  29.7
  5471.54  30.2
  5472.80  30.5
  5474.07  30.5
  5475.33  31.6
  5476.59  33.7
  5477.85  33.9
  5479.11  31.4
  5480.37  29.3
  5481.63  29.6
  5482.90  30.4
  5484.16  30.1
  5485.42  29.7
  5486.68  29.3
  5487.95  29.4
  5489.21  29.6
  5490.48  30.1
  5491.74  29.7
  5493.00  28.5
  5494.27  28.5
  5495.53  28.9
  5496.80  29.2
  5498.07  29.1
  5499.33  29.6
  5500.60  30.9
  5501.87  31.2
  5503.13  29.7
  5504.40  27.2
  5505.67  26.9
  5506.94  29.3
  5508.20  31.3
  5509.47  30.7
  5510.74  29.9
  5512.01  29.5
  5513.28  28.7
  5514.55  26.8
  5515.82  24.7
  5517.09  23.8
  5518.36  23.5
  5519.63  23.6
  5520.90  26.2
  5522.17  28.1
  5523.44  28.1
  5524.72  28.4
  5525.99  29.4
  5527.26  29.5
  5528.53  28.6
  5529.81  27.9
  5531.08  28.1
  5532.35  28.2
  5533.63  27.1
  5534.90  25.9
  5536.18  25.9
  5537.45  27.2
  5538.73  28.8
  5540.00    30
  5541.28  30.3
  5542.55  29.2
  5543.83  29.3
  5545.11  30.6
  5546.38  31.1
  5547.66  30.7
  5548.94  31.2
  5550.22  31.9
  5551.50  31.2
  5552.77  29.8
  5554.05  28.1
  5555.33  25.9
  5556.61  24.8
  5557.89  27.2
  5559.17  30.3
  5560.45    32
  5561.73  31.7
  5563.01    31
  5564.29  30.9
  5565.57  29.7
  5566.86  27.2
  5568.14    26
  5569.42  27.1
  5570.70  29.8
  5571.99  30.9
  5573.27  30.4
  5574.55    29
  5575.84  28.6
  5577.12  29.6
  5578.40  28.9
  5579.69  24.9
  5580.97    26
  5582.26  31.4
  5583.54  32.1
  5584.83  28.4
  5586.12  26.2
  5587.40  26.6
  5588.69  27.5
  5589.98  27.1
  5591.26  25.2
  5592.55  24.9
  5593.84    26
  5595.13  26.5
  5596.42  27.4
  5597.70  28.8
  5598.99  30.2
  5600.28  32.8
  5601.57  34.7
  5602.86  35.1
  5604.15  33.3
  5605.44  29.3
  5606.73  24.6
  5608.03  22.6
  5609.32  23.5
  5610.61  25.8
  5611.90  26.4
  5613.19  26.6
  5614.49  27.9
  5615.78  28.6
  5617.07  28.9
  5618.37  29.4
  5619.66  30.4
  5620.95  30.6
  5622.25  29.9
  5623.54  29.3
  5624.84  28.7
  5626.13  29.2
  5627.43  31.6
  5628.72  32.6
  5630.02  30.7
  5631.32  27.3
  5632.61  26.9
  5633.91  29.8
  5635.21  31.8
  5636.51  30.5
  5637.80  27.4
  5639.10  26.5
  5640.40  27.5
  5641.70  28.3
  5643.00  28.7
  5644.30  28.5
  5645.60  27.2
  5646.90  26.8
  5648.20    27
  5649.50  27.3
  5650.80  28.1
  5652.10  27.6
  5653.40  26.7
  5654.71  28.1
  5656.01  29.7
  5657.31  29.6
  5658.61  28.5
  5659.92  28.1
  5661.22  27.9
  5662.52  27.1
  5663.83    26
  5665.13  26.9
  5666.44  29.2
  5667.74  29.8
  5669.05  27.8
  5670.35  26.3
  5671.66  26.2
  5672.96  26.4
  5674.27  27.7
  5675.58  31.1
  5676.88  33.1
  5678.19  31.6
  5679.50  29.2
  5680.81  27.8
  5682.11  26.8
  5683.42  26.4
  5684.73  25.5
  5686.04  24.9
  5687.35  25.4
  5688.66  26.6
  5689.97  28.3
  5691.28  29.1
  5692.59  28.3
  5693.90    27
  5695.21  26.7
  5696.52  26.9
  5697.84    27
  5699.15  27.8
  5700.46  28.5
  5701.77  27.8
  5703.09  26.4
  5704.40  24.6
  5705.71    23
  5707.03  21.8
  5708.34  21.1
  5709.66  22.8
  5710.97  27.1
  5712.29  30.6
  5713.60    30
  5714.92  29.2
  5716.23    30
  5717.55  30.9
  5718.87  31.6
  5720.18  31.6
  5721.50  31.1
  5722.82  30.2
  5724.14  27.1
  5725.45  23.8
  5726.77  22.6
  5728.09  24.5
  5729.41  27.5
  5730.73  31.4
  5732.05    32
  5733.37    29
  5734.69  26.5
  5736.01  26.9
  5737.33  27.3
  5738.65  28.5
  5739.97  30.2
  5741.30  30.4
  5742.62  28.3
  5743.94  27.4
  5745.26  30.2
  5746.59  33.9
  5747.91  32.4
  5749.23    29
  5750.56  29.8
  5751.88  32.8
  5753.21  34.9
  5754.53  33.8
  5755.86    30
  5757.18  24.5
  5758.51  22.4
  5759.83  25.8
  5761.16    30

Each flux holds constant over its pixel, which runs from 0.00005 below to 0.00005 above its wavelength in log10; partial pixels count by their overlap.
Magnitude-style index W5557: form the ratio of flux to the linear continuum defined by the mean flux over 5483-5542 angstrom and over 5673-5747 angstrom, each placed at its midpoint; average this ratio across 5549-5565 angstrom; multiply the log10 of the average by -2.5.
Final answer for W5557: -0.05 mag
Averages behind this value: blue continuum 28.4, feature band 29.6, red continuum 27.9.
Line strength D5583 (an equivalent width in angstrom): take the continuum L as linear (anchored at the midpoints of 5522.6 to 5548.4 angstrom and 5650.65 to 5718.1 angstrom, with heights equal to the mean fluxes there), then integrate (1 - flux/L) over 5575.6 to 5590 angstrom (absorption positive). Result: 0.1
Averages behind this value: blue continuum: 28.7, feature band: 28.1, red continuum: 27.5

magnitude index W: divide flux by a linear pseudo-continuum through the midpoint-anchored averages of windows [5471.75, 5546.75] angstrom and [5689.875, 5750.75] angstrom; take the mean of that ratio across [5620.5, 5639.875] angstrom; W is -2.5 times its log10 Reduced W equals -0.04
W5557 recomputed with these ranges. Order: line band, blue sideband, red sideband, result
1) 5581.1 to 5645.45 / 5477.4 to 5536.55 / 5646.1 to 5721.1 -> -0.02 mag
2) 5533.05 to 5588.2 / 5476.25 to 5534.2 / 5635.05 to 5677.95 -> -0.01 mag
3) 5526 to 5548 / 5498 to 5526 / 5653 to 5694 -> -0.03 mag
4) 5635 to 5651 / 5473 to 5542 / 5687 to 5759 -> 0.02 mag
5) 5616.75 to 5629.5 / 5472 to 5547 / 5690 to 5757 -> -0.05 mag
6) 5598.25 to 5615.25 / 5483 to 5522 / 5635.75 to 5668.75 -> -0.02 mag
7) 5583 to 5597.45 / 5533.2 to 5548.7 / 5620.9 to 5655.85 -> 0.07 mag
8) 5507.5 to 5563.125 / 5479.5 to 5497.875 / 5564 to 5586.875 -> 0.02 mag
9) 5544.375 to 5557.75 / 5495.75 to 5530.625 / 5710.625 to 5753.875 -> -0.04 mag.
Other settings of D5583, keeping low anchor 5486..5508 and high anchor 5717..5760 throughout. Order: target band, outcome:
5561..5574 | -0.1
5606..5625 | 1.1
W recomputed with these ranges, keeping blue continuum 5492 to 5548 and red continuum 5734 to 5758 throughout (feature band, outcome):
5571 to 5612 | 0.020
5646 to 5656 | 0.065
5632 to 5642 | 0.020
